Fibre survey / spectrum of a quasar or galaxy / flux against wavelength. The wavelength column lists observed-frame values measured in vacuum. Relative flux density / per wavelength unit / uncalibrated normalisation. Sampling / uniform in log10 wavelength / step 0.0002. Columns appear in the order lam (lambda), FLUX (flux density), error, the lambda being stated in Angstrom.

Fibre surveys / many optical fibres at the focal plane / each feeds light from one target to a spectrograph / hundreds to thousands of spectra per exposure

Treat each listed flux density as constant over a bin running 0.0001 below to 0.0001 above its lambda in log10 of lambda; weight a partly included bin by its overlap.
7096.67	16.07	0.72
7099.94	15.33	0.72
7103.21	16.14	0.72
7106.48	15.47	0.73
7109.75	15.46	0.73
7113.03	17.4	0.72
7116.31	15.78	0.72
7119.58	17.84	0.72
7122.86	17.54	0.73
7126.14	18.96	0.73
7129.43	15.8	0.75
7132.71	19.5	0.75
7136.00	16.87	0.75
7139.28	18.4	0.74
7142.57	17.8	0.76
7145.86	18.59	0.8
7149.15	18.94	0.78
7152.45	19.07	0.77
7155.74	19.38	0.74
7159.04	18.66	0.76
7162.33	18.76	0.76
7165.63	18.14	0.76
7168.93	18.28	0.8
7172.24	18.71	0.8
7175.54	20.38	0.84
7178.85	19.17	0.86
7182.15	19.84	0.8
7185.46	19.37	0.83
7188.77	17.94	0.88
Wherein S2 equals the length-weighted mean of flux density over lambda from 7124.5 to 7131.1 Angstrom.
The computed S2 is 17.4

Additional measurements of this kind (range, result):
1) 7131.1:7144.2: 18.1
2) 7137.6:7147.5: 18.3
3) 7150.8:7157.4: 19.2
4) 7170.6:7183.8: 19.5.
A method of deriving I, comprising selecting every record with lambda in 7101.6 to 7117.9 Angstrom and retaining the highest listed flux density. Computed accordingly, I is 17.4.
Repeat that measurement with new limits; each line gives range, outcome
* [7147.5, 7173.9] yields 19.38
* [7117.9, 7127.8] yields 18.96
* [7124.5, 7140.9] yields 19.5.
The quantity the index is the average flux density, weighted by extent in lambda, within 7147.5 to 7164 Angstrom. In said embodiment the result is 19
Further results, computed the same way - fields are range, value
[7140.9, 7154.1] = 18.6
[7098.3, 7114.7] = 16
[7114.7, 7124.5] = 17.1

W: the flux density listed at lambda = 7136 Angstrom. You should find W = 16.87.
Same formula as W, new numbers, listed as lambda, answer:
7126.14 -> 18.96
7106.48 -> 15.47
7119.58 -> 17.84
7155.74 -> 19.38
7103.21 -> 16.14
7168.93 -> 18.28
